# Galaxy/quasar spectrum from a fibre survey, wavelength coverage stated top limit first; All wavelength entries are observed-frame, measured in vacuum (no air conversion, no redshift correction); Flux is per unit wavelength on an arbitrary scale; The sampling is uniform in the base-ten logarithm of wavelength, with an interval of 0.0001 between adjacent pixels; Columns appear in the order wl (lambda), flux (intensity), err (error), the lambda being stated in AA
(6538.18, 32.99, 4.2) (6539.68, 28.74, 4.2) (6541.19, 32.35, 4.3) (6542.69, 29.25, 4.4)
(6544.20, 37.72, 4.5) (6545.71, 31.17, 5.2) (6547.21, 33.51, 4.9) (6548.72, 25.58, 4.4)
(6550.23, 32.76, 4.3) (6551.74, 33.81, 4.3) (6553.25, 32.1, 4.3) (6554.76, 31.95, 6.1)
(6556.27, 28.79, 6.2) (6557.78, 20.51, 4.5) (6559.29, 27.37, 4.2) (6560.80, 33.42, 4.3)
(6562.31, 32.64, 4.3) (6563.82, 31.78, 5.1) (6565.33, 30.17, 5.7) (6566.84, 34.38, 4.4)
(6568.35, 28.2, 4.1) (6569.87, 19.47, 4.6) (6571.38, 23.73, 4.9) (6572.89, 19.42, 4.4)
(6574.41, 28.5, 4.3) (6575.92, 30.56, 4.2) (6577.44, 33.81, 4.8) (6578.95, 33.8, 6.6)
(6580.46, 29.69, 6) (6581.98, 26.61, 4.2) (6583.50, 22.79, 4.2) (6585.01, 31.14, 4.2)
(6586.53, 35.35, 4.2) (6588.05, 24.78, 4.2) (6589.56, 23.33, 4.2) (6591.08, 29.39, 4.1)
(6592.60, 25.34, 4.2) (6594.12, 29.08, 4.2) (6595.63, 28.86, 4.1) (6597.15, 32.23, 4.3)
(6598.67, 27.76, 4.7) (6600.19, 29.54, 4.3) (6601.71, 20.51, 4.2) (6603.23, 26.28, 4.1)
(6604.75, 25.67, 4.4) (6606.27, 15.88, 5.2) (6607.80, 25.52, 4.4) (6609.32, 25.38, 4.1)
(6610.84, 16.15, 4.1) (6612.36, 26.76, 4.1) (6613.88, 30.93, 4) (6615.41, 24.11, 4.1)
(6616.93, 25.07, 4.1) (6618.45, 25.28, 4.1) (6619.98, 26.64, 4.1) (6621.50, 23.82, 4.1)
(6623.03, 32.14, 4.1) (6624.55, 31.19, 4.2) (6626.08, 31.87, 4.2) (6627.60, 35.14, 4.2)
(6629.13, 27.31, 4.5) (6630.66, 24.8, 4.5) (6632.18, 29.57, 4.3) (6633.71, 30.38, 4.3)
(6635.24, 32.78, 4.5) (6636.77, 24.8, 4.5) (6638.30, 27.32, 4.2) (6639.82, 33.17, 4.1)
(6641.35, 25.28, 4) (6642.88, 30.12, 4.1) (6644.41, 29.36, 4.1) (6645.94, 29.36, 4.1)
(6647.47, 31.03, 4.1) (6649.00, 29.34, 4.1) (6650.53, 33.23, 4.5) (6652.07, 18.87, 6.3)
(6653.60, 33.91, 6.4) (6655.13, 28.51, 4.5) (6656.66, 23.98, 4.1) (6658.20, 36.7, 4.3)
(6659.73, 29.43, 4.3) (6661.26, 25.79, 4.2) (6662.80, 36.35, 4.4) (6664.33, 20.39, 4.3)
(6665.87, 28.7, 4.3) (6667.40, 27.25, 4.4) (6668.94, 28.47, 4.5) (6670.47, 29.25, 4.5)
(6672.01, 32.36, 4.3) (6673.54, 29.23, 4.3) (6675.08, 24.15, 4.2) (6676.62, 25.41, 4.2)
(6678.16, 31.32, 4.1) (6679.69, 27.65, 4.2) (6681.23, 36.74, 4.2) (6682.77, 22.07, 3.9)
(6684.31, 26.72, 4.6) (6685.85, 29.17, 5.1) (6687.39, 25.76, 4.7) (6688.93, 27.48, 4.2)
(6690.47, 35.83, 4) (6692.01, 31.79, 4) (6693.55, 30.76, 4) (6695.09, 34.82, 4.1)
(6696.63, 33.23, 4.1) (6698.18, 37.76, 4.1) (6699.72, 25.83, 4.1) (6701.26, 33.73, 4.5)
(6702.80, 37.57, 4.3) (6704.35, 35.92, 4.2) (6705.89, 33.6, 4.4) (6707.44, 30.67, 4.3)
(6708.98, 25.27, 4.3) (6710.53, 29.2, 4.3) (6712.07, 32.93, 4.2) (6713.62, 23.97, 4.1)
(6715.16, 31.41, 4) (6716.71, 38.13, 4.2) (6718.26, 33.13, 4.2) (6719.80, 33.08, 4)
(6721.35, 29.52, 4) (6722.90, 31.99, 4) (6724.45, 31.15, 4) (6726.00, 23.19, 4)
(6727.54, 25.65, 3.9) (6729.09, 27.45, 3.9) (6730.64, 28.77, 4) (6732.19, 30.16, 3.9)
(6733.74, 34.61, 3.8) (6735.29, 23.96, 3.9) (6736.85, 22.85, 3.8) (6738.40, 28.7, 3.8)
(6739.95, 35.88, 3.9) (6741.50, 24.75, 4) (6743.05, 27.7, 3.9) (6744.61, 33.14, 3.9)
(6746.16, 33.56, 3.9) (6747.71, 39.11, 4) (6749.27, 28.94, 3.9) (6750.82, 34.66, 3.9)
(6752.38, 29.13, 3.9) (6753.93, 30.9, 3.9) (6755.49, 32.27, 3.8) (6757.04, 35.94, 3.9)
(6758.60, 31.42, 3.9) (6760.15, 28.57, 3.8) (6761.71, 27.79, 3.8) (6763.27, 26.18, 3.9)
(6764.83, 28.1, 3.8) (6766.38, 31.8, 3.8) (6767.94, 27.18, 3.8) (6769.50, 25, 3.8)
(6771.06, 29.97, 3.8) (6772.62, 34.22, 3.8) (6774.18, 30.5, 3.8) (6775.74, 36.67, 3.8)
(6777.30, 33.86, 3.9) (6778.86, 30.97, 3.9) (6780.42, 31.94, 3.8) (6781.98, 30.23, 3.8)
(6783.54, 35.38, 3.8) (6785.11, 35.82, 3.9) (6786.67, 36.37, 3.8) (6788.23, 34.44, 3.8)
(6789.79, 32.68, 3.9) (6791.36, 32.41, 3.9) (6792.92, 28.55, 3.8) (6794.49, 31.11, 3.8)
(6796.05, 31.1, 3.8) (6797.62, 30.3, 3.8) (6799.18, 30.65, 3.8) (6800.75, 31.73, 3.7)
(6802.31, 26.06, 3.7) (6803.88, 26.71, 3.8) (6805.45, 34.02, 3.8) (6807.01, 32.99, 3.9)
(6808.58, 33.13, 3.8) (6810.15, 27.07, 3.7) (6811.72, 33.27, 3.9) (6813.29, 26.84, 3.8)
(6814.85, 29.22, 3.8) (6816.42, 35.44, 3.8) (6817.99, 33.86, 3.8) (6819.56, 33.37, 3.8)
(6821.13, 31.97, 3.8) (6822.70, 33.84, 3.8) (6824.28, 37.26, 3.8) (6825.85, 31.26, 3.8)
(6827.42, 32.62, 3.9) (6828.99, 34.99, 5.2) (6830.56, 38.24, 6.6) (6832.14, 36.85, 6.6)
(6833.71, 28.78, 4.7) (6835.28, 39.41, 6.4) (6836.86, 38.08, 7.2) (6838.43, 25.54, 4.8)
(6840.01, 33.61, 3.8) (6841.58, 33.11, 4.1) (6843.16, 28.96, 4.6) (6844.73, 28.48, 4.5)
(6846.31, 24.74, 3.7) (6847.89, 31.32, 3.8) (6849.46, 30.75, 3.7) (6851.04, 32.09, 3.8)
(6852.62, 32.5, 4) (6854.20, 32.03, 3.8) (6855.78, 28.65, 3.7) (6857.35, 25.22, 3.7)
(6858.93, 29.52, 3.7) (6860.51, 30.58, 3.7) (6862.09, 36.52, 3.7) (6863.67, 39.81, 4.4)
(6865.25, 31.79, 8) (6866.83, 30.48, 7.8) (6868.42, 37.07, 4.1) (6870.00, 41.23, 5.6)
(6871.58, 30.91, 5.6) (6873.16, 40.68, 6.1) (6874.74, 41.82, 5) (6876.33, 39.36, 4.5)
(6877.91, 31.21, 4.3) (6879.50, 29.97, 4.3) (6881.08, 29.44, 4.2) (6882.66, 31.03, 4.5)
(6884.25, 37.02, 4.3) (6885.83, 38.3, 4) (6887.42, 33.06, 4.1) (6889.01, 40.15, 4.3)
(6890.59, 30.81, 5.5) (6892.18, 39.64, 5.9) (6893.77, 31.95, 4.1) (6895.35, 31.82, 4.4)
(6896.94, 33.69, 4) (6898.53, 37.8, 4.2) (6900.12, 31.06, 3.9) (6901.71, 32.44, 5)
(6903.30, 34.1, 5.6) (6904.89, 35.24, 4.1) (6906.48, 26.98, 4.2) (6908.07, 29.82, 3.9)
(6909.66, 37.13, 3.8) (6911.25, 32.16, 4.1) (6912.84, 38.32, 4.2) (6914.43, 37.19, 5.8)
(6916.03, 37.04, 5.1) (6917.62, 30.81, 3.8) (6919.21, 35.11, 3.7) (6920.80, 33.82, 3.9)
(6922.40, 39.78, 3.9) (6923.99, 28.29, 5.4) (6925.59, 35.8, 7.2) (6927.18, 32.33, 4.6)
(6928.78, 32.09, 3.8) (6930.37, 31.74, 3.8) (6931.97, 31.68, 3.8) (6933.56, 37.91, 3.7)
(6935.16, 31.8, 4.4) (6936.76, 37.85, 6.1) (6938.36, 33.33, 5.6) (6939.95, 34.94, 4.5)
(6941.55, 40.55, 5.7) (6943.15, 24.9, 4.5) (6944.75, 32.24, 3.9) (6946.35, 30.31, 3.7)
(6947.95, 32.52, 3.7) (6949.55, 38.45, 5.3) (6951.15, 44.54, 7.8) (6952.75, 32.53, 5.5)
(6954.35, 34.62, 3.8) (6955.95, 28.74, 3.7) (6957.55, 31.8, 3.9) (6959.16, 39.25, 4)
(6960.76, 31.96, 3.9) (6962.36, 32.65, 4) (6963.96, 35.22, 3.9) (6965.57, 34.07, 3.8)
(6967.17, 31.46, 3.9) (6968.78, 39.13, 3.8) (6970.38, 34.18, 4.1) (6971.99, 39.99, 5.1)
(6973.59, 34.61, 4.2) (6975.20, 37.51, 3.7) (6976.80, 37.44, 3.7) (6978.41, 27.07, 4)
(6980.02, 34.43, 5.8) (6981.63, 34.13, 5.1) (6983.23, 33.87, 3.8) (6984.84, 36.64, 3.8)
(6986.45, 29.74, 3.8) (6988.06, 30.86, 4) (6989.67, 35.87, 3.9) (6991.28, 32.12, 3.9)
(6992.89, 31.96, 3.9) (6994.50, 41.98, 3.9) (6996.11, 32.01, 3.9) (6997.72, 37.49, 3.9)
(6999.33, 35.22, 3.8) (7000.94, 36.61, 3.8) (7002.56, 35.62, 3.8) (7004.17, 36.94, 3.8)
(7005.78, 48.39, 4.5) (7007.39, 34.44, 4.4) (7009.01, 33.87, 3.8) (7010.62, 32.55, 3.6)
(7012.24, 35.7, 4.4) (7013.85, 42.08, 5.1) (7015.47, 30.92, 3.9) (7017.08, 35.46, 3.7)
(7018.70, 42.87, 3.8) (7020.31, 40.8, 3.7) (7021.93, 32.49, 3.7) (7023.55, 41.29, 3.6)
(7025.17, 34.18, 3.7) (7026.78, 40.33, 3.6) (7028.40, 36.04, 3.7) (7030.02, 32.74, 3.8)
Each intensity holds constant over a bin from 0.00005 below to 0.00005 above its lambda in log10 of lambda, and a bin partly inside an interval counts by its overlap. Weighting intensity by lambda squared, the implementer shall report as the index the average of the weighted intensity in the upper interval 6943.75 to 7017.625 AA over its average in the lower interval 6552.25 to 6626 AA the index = 1.43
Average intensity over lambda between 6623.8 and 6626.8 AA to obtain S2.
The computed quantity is 31.5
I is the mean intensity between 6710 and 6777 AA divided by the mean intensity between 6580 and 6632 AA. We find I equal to 1.13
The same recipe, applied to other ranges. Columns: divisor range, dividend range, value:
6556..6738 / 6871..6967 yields 1.19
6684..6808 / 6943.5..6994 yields 1.10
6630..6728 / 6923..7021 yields 1.17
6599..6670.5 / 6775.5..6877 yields 1.18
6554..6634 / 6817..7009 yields 1.23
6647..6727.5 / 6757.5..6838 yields 1.06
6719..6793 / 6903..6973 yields 1.11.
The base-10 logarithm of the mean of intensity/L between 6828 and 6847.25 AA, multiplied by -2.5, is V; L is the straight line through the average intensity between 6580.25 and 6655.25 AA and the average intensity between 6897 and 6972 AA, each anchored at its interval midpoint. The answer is -0.01 mag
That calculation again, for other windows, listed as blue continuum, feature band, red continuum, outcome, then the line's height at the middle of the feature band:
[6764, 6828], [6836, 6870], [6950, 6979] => 0.04 mag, 32.8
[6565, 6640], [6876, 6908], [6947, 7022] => 0.00 mag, 33.5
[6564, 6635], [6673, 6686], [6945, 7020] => 0.04 mag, 29.1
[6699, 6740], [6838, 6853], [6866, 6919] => 0.11 mag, 33.4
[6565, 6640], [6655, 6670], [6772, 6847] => 0.01 mag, 28.9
